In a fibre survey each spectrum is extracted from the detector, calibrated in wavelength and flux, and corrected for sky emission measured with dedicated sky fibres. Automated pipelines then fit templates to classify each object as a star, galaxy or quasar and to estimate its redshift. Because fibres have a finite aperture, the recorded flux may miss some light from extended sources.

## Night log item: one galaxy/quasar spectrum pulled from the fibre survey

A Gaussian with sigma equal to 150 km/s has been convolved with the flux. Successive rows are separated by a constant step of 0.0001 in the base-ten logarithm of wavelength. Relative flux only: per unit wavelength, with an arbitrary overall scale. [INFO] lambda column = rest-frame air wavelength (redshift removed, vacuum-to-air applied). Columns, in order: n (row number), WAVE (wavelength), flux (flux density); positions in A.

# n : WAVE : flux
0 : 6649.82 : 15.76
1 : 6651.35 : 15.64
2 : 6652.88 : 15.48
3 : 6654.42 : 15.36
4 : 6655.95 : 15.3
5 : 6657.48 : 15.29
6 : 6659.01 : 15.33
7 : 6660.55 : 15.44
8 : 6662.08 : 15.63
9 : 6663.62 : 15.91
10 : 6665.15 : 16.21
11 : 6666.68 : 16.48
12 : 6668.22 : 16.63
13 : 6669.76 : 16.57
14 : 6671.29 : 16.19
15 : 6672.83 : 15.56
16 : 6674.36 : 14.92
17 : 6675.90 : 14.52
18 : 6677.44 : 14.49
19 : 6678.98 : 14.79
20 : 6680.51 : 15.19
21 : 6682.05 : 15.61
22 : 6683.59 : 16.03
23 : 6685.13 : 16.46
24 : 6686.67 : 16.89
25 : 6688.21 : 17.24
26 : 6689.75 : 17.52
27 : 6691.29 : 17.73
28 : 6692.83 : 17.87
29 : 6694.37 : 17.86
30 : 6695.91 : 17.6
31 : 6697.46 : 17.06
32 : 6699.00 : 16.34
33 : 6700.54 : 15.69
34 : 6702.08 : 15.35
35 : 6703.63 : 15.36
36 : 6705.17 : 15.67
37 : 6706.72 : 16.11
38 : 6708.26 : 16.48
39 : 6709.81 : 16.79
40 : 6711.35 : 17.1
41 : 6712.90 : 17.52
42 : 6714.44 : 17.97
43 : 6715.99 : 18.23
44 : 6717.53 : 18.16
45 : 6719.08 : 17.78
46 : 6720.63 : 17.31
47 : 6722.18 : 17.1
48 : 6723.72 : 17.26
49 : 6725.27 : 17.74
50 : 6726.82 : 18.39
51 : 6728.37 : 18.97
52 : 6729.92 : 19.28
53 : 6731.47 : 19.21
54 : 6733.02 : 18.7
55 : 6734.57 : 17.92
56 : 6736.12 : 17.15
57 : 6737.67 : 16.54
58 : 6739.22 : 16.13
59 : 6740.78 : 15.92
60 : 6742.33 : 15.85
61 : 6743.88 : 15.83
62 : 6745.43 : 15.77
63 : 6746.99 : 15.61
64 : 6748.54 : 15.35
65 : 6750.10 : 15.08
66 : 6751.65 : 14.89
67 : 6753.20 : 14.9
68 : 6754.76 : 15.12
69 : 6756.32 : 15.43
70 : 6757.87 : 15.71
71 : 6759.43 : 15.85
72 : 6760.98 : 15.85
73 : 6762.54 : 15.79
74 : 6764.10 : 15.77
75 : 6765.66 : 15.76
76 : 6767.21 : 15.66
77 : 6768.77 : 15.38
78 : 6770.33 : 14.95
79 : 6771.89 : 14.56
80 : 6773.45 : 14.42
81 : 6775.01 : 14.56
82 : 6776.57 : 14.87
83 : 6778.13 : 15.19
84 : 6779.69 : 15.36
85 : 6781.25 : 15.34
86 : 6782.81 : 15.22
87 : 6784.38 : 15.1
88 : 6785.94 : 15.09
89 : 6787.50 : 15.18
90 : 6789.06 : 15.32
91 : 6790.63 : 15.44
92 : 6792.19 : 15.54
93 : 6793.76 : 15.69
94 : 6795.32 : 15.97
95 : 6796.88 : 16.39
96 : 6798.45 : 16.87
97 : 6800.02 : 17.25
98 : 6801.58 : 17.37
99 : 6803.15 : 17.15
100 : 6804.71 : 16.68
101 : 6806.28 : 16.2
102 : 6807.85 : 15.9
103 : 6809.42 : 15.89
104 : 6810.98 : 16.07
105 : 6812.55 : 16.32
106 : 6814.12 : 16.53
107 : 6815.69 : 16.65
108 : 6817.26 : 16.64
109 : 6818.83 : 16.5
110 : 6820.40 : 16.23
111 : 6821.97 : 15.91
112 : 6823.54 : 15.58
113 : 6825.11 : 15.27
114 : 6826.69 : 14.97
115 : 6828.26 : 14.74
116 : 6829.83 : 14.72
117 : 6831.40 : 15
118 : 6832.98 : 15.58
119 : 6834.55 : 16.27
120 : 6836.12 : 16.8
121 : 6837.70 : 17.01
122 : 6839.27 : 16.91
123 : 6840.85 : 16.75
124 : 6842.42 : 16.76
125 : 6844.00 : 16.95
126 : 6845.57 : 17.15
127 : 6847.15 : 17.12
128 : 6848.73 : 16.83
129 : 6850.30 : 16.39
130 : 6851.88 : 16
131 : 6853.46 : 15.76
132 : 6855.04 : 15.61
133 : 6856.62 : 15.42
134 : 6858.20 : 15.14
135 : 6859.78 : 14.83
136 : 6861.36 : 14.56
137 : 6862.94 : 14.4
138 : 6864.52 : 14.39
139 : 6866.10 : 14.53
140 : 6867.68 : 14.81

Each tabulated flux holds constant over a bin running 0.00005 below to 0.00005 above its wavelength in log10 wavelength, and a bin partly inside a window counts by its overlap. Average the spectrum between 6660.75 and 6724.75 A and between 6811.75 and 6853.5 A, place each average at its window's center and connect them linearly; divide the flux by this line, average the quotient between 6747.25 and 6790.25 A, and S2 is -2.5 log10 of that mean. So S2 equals 0.08 mag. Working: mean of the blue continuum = 16.5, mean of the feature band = 15.3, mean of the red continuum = 16.2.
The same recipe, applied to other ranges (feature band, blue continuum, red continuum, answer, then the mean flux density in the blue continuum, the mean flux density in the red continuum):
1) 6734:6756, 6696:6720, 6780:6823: 0.05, 16.8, 16.1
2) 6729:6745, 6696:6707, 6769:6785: -0.11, 16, 15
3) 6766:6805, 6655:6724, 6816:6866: 0.03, 16.4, 15.9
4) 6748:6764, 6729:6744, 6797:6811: 0.11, 17.3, 16.6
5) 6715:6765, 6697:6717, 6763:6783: -0.05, 16.6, 15.2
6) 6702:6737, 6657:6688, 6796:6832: -0.11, 15.7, 16.1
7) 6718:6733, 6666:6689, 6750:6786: -0.17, 15.8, 15.3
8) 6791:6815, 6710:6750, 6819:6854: 0.01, 17.3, 16.1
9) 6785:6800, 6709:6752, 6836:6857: 0.07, 17.1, 16.5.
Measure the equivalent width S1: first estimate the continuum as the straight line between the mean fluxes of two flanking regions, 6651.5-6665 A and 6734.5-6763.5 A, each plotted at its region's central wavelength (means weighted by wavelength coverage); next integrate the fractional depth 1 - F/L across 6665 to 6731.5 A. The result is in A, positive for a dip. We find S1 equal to -4.9 A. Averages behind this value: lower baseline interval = 15.5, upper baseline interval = 15.8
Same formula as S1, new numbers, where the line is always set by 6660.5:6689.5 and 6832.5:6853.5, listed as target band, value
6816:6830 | 0.7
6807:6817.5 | 0.1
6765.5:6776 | 0.8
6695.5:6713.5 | -0.4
